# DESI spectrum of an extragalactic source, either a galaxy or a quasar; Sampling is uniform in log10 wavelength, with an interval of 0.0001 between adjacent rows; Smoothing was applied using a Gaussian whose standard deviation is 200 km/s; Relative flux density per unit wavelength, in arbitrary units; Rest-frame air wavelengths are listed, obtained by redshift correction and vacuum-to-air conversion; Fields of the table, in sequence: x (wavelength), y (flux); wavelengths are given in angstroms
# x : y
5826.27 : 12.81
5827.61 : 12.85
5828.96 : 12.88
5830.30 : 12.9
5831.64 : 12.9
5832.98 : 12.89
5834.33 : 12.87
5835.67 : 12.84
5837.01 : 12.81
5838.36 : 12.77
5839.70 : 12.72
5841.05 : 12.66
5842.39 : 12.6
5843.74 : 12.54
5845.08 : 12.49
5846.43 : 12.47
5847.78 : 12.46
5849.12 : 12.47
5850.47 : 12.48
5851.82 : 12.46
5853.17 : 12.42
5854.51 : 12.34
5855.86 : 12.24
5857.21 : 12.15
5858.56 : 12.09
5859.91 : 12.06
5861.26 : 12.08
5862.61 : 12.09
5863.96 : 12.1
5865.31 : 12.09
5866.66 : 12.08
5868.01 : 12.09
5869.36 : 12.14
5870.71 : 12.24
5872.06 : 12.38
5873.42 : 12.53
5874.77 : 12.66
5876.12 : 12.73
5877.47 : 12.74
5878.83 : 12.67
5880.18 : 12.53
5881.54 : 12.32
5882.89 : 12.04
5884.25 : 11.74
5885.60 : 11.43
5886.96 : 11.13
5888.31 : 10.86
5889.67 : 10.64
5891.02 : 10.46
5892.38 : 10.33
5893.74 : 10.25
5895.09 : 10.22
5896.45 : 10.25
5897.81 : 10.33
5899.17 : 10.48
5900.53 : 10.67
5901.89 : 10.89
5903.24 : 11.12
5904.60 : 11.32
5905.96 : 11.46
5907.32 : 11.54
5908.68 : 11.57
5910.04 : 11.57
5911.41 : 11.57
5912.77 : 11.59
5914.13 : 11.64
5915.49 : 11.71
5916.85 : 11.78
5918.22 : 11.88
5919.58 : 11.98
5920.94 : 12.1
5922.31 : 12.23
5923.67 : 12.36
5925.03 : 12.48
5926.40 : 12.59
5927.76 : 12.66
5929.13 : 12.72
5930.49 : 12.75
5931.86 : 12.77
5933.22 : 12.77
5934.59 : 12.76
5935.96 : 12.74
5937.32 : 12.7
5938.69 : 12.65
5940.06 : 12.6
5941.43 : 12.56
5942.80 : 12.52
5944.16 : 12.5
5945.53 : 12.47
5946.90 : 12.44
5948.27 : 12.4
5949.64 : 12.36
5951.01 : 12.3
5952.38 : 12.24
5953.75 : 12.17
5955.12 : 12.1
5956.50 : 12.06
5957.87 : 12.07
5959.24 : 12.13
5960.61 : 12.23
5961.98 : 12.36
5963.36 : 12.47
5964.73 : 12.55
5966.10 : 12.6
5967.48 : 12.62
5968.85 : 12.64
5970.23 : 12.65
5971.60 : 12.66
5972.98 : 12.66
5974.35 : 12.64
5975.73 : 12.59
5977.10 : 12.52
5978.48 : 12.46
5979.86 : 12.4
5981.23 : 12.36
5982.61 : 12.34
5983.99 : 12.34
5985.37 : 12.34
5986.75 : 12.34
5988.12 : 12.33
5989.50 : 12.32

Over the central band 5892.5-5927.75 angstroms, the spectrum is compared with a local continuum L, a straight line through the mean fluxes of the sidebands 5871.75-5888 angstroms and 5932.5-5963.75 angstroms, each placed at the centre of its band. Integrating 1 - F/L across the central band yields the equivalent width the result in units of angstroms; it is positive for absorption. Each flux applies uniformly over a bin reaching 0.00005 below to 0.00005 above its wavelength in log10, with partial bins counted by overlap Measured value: 2.5 angstroms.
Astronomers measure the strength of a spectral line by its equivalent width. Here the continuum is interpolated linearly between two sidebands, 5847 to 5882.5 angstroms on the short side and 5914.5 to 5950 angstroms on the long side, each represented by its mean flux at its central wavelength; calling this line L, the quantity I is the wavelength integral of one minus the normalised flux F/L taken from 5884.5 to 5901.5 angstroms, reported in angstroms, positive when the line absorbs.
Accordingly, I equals 2.4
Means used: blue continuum 12.3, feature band 10.6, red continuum 12.4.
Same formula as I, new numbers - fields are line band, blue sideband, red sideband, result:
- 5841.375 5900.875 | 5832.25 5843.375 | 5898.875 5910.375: 0.63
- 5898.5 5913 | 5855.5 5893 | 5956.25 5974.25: 1.06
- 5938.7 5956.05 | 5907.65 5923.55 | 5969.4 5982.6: -0.30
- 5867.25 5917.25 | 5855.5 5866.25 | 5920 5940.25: 3.31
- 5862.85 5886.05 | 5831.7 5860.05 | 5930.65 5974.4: 0.46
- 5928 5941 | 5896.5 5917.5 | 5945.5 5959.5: -0.95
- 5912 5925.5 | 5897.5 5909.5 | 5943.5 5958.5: -0.59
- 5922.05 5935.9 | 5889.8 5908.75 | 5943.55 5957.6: -1.17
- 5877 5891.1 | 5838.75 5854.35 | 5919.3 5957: 0.88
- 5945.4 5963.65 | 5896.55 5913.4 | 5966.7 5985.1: -0.24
